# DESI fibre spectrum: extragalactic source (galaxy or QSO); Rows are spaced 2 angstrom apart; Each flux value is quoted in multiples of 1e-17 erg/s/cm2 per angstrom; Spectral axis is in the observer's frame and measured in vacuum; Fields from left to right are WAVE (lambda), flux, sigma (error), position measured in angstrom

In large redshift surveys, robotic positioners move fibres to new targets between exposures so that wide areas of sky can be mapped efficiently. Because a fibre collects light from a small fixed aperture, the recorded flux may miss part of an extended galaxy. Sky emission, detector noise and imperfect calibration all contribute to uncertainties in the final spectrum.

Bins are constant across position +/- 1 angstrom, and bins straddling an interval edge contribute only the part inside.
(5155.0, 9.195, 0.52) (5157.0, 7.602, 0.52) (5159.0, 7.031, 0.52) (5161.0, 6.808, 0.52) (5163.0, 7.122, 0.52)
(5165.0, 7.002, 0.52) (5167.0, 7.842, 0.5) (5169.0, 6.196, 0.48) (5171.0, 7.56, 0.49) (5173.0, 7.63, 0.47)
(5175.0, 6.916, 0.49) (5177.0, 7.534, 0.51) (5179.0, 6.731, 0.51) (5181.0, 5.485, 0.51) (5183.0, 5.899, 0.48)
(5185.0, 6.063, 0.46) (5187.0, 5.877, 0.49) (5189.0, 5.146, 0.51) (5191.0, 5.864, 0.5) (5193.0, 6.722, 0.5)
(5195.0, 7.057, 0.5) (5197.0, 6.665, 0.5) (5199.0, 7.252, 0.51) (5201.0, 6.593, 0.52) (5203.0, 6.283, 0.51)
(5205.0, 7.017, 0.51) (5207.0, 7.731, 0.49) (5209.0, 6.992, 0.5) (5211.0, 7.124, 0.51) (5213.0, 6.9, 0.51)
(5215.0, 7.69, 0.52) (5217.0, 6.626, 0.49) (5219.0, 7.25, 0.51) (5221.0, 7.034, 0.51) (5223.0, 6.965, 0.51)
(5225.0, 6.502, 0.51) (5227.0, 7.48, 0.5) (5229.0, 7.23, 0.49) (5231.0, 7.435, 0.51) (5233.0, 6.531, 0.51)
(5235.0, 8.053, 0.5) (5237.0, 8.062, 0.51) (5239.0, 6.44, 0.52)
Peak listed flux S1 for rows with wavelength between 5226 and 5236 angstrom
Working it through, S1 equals 8.053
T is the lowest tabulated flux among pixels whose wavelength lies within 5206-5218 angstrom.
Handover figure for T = 6.626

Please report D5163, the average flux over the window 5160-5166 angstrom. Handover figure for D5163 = 6.98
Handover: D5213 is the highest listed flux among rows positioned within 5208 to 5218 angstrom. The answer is 7.69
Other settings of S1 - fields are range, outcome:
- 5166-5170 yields 7.842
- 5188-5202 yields 7.252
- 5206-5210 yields 7.731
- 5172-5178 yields 7.63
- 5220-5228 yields 7.48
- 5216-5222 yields 7.25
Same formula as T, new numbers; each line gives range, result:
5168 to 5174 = 6.196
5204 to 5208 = 7.017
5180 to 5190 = 5.146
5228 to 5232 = 7.23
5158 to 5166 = 6.808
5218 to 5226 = 6.502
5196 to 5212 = 6.283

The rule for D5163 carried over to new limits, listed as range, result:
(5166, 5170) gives 7.02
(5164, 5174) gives 7.25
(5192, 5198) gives 6.81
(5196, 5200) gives 6.96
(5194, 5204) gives 6.77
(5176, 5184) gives 6.41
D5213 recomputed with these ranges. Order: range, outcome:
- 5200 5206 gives 7.017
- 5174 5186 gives 7.534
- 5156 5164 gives 7.602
